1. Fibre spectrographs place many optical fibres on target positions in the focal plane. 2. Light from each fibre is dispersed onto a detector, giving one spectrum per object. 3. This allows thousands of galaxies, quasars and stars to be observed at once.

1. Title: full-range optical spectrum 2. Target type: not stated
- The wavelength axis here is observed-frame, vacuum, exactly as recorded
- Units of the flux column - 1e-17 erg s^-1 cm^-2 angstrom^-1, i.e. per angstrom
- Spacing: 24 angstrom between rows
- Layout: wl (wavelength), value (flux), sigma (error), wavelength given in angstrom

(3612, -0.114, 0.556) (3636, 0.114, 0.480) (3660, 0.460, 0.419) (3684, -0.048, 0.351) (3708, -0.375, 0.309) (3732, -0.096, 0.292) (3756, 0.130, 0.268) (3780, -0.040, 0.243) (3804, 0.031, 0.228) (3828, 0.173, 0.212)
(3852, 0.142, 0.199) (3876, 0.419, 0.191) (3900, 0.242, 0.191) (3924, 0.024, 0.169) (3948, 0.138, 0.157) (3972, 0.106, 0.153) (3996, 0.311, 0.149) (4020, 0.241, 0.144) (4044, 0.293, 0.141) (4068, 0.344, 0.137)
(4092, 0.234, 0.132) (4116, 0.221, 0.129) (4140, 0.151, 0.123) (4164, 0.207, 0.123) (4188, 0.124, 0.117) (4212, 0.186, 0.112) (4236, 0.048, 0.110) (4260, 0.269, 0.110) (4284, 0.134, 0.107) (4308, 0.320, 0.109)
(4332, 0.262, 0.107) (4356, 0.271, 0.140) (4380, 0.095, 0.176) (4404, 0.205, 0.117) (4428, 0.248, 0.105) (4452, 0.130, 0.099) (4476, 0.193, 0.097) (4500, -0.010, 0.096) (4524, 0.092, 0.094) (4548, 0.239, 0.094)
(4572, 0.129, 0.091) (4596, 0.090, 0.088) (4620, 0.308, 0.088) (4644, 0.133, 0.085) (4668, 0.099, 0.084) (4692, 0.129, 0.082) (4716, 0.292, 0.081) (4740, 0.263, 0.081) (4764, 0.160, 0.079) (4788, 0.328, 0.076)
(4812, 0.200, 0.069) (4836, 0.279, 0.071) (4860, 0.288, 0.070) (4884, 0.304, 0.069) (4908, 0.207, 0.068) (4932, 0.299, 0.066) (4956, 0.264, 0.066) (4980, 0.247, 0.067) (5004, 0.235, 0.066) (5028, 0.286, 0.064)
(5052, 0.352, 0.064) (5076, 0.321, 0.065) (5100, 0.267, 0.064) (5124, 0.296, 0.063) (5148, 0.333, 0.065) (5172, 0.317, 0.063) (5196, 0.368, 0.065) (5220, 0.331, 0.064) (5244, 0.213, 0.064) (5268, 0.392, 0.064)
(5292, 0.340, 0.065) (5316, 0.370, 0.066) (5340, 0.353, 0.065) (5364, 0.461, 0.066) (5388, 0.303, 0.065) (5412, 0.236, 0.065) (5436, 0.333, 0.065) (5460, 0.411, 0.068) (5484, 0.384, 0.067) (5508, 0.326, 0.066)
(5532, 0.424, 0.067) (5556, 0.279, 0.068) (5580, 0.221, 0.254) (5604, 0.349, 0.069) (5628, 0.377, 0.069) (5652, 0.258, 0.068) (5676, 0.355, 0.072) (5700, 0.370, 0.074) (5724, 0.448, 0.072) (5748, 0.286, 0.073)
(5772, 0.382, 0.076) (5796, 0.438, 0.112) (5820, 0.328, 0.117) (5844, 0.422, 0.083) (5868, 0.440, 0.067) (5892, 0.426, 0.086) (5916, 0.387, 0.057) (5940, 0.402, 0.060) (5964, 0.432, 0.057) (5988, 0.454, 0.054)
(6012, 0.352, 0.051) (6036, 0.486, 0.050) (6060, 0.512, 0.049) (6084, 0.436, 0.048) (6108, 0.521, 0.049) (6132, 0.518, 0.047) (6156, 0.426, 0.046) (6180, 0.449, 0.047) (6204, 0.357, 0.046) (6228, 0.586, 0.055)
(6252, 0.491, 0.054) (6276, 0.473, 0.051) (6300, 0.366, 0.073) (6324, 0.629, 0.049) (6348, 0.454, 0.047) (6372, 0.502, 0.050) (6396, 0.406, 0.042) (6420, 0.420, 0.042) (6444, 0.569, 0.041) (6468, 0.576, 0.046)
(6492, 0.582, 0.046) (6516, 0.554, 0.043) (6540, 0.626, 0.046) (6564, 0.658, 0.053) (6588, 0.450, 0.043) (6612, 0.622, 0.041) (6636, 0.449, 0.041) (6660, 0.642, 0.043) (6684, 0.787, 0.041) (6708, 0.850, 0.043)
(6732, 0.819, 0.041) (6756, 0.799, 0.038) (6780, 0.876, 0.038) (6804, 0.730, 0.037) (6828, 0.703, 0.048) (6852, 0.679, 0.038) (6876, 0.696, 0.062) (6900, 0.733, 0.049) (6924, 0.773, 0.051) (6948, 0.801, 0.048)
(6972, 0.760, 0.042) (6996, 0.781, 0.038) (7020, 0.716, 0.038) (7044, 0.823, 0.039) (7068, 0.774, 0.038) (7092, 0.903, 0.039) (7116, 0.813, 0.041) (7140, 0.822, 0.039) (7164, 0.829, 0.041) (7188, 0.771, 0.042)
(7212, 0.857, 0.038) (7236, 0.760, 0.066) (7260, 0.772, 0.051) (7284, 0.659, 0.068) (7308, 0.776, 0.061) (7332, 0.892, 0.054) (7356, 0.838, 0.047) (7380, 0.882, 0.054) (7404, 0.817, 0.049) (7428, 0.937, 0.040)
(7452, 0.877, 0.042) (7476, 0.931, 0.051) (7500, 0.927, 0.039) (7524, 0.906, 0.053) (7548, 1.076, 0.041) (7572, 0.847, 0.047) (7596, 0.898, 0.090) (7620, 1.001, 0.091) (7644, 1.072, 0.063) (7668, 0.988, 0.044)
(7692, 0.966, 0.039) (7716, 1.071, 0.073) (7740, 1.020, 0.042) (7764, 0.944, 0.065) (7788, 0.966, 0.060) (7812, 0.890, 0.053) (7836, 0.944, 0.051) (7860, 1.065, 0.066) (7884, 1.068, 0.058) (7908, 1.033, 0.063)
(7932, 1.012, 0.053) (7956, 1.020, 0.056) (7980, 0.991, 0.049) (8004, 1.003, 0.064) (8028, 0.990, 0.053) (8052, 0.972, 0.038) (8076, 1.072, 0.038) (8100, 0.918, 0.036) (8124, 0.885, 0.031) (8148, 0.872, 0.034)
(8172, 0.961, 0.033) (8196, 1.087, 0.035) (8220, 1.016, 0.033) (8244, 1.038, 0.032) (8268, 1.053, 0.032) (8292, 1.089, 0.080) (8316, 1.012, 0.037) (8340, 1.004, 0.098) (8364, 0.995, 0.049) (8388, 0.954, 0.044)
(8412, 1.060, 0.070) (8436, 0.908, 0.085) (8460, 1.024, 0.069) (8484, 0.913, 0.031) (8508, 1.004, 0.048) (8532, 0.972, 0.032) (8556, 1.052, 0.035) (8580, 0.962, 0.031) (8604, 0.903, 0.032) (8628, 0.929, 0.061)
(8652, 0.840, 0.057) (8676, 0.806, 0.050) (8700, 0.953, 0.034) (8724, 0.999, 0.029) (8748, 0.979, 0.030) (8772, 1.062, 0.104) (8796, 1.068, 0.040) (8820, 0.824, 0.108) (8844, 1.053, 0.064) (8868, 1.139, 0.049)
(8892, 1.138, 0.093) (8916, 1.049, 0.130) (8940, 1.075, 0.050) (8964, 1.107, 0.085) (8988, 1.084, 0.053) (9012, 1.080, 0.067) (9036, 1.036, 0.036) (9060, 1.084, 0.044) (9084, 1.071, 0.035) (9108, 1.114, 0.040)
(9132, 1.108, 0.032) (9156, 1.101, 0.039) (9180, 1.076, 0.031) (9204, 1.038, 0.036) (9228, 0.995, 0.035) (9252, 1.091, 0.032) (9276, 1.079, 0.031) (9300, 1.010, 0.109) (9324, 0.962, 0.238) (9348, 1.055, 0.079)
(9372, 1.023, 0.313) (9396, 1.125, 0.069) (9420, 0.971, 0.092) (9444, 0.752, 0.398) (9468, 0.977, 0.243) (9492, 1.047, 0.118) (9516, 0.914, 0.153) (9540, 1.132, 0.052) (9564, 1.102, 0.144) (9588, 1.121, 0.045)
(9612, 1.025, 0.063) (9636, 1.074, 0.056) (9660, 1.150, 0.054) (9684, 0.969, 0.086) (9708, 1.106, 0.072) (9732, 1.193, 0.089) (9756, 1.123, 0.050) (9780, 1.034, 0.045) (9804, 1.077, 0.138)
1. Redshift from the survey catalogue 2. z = 0.672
